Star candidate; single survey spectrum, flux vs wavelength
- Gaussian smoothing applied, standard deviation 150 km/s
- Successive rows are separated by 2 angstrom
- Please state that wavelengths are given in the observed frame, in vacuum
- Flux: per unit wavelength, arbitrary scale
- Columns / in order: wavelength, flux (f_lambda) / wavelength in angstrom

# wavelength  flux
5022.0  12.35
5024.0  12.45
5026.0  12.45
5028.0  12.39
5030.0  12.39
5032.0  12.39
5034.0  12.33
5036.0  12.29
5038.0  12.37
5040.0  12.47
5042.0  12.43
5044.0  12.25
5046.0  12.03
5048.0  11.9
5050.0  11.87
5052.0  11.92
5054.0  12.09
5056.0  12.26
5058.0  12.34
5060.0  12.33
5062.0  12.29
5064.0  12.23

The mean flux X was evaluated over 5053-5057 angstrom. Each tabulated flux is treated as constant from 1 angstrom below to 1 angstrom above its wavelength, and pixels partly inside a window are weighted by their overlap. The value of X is 12.2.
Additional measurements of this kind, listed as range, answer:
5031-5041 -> 12.4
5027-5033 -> 12.4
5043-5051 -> 12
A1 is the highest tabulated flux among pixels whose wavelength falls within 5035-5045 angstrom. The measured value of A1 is 12.47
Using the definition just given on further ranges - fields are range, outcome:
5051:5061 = 12.34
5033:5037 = 12.33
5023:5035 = 12.45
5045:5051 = 12.03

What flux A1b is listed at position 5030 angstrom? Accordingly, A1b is 12.39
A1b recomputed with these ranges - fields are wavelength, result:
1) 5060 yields 12.33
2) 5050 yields 11.87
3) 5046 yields 12.03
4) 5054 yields 12.09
